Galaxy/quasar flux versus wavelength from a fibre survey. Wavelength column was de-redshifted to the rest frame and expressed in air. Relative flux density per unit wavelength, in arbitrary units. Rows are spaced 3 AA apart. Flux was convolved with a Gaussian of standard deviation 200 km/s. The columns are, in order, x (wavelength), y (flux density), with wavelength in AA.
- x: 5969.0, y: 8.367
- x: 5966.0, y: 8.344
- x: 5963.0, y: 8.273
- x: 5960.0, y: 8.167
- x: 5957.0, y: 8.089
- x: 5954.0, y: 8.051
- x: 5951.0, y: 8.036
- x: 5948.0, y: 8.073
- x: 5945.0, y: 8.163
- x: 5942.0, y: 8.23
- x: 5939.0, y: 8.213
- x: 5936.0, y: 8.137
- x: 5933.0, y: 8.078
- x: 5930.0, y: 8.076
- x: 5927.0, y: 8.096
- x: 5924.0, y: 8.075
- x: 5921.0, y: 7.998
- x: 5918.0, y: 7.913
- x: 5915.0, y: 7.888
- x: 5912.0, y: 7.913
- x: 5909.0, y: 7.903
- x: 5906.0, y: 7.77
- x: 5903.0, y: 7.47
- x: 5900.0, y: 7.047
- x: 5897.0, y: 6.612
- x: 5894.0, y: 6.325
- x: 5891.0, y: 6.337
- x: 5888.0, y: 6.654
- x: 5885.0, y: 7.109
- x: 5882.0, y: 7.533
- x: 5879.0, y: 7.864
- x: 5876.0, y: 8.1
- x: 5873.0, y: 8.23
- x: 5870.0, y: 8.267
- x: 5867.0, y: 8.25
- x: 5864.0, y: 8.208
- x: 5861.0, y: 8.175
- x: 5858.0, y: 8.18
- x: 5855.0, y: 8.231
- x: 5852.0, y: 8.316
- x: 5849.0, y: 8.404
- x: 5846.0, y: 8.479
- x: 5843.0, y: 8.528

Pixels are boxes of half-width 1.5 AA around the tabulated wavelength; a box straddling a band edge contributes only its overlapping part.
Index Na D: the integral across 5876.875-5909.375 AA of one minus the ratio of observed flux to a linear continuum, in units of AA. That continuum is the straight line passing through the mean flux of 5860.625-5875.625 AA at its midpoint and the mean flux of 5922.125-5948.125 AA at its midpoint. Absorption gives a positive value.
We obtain 4.2 AA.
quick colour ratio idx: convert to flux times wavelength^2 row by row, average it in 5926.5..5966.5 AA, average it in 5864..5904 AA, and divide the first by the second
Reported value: 1.12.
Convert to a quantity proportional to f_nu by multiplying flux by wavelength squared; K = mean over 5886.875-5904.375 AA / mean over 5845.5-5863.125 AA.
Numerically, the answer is 0.82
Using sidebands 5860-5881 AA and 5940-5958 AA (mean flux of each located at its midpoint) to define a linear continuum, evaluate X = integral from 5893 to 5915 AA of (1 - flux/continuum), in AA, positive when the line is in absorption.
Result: 2.09 AA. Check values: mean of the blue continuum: 8.14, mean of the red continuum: 8.11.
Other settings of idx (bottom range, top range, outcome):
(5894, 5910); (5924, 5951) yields 1.13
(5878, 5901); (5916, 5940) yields 1.18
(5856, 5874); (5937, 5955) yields 1.02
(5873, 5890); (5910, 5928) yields 1.08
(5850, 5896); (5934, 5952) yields 1.08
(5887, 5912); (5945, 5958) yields 1.16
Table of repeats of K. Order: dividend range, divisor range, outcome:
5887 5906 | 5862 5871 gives 0.84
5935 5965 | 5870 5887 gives 1.07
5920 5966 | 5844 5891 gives 1.05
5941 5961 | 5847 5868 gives 1.01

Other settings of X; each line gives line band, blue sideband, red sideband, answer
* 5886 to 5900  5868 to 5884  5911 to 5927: 2.48 AA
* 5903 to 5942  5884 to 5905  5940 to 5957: -2.68 AA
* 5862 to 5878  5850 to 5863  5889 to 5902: -1.11 AA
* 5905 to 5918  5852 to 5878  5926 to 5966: 0.46 AA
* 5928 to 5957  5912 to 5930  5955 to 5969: 0.00 AA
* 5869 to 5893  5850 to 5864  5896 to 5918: 1.35 AA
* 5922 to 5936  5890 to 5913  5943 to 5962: -0.74 AA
